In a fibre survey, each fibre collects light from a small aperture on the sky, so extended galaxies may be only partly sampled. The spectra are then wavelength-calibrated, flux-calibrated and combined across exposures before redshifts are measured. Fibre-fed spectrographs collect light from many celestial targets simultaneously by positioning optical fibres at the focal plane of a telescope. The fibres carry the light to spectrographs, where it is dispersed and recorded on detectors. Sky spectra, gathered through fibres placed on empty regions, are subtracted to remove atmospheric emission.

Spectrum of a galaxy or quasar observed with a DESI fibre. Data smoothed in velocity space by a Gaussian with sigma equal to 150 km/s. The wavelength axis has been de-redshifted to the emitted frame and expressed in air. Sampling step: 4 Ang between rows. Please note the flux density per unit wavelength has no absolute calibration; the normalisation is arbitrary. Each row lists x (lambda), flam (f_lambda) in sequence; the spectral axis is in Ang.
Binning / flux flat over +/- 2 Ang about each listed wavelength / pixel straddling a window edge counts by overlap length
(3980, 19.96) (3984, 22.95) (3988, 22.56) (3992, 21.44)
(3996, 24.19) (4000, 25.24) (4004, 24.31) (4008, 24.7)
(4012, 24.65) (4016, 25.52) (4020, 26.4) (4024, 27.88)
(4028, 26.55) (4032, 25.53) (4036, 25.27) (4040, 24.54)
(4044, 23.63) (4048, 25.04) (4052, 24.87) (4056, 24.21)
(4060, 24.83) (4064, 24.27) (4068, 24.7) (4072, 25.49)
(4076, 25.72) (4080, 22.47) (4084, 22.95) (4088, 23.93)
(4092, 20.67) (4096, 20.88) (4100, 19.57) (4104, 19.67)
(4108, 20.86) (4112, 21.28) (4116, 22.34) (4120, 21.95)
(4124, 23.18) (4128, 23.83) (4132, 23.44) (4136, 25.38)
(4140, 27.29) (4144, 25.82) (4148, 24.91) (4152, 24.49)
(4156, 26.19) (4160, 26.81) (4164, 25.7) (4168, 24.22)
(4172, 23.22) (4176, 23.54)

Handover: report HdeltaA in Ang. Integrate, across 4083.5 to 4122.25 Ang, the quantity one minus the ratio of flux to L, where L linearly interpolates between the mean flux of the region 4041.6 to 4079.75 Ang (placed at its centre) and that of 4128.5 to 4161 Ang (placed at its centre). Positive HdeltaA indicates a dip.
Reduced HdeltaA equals 5.7 Ang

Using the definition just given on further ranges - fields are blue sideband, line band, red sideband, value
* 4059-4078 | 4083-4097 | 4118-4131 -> 1.2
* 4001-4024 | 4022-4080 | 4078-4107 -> -4.0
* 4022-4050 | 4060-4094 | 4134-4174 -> 2.2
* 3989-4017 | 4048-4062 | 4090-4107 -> -1.7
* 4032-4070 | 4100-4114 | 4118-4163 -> 2.4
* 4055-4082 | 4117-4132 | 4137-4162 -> 1.5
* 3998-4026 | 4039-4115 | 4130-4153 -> 6.8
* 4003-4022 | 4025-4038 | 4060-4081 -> -0.5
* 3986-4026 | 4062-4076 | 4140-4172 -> 0.0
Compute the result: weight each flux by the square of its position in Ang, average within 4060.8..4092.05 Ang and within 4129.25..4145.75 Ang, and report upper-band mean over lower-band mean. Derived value 1.1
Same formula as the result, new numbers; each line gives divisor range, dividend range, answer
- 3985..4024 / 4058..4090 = 1.03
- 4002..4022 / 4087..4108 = 0.86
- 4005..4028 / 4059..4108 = 0.91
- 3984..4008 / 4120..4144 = 1.11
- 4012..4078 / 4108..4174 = 1.01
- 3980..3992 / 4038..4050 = 1.14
